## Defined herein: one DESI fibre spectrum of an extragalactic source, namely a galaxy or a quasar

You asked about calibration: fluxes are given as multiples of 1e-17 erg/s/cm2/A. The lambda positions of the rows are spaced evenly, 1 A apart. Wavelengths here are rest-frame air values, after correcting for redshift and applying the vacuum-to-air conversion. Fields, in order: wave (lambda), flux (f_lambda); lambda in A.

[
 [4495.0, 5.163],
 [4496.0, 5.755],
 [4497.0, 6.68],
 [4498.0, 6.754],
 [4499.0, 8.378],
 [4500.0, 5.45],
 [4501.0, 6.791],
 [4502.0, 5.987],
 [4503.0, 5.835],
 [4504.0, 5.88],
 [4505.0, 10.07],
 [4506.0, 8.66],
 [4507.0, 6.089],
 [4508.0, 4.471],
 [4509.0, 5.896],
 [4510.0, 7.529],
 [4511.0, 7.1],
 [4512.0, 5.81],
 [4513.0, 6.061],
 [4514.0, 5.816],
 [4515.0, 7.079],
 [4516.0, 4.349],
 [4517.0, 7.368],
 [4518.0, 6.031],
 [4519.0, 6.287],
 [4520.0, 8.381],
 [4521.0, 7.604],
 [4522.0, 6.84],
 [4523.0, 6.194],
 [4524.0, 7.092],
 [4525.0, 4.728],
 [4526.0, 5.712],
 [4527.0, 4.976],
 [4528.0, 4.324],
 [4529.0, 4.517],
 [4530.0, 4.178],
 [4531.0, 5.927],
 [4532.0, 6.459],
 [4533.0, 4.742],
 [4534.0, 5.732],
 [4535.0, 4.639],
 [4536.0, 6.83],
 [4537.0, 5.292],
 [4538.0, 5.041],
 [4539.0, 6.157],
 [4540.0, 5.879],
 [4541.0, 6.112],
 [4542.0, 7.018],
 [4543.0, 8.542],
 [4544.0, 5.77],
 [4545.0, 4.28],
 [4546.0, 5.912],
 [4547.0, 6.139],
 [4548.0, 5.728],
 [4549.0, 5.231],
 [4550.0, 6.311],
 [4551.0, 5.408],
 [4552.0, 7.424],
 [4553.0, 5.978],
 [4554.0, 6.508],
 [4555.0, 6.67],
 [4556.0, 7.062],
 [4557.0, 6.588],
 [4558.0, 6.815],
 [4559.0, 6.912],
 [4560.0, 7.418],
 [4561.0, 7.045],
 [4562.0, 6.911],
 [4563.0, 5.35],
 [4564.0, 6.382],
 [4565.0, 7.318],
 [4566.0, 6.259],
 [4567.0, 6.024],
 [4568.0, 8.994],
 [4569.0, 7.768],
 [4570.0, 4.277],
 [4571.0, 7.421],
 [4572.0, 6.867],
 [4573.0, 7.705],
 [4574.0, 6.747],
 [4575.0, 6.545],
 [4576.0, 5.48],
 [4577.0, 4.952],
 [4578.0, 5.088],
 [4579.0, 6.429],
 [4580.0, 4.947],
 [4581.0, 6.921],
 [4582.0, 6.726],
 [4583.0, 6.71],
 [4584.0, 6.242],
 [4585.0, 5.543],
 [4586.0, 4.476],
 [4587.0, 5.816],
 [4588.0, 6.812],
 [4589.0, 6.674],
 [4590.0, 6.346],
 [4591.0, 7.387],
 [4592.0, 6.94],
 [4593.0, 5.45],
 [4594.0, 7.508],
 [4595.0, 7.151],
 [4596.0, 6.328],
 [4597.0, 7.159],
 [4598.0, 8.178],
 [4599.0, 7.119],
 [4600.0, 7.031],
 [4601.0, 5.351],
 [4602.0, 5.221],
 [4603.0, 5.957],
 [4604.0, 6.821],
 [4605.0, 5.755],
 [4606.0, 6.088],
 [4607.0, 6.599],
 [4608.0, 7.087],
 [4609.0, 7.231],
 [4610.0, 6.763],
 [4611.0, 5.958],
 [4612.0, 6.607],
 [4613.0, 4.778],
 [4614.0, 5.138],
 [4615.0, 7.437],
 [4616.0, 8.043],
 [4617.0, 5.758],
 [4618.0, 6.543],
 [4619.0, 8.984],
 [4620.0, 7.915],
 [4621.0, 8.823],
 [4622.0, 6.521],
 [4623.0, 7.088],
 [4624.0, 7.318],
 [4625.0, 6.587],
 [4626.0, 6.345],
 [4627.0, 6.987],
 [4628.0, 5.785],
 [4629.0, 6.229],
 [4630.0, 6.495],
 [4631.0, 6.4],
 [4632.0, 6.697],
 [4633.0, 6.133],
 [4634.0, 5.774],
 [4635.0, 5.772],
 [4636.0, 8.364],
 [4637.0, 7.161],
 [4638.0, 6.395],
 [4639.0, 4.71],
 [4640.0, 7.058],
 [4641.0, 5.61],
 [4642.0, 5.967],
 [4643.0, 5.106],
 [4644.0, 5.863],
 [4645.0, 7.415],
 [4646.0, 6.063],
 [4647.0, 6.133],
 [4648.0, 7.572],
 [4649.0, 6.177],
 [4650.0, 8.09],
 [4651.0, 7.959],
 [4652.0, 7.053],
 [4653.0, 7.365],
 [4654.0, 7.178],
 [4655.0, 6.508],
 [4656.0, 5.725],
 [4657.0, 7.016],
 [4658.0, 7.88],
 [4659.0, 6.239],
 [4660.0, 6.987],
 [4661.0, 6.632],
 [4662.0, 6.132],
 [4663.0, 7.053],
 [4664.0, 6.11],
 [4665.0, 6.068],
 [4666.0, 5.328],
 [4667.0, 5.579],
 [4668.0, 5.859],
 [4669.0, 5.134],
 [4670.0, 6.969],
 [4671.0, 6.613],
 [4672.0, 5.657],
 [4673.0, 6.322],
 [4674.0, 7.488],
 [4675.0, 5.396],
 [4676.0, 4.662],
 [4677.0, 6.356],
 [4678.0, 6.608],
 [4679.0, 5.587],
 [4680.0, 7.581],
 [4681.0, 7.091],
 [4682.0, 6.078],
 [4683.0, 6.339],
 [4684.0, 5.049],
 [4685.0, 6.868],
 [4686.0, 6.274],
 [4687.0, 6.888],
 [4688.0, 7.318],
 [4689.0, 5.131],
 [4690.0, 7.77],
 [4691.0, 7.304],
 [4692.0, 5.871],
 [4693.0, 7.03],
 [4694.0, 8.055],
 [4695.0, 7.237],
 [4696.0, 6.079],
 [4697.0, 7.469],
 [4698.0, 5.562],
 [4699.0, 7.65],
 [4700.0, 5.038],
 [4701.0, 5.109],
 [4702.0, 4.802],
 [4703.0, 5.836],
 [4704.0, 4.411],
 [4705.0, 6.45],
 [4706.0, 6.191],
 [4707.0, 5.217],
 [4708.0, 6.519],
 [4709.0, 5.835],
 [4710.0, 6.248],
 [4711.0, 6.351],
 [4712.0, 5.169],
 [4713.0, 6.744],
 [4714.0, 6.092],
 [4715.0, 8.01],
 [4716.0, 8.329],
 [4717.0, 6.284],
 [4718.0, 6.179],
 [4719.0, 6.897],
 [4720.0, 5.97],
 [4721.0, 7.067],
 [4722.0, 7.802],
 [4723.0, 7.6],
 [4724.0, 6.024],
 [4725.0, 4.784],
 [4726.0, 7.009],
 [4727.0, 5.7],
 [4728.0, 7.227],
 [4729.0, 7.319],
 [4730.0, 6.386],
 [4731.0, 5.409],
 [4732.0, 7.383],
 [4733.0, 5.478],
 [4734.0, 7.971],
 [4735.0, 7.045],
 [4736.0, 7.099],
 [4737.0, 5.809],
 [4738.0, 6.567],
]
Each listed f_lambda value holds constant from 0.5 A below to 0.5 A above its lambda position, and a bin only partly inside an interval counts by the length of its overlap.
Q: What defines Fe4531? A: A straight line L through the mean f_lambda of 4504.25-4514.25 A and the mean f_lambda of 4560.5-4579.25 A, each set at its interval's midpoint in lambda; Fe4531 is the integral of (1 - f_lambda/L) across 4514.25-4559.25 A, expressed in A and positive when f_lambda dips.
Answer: 4.0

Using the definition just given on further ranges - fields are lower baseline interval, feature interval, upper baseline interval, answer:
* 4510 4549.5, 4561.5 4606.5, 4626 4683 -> -1.9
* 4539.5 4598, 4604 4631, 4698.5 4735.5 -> -1.3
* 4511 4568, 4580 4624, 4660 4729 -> -2.7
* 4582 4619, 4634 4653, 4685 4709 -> -0.5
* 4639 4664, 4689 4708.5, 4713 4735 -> 1.2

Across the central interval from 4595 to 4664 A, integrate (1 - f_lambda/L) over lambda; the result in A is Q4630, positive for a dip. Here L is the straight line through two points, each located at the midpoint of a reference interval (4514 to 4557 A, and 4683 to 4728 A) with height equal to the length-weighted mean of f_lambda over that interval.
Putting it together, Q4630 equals -4.7 A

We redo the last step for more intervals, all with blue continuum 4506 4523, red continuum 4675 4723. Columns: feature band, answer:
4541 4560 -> 0.3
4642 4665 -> -1.0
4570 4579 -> 0.3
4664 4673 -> 0.7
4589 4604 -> -0.5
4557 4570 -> -0.7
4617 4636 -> -1.1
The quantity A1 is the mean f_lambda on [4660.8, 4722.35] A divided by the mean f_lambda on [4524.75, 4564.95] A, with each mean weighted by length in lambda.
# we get 1.1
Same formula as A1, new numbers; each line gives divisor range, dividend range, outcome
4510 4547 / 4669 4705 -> 1.05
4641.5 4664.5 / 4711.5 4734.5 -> 0.99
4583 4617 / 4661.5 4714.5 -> 0.96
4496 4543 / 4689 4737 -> 1.04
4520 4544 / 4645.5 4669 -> 1.12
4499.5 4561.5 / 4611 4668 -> 1.06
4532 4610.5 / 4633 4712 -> 1.00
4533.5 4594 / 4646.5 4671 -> 1.05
